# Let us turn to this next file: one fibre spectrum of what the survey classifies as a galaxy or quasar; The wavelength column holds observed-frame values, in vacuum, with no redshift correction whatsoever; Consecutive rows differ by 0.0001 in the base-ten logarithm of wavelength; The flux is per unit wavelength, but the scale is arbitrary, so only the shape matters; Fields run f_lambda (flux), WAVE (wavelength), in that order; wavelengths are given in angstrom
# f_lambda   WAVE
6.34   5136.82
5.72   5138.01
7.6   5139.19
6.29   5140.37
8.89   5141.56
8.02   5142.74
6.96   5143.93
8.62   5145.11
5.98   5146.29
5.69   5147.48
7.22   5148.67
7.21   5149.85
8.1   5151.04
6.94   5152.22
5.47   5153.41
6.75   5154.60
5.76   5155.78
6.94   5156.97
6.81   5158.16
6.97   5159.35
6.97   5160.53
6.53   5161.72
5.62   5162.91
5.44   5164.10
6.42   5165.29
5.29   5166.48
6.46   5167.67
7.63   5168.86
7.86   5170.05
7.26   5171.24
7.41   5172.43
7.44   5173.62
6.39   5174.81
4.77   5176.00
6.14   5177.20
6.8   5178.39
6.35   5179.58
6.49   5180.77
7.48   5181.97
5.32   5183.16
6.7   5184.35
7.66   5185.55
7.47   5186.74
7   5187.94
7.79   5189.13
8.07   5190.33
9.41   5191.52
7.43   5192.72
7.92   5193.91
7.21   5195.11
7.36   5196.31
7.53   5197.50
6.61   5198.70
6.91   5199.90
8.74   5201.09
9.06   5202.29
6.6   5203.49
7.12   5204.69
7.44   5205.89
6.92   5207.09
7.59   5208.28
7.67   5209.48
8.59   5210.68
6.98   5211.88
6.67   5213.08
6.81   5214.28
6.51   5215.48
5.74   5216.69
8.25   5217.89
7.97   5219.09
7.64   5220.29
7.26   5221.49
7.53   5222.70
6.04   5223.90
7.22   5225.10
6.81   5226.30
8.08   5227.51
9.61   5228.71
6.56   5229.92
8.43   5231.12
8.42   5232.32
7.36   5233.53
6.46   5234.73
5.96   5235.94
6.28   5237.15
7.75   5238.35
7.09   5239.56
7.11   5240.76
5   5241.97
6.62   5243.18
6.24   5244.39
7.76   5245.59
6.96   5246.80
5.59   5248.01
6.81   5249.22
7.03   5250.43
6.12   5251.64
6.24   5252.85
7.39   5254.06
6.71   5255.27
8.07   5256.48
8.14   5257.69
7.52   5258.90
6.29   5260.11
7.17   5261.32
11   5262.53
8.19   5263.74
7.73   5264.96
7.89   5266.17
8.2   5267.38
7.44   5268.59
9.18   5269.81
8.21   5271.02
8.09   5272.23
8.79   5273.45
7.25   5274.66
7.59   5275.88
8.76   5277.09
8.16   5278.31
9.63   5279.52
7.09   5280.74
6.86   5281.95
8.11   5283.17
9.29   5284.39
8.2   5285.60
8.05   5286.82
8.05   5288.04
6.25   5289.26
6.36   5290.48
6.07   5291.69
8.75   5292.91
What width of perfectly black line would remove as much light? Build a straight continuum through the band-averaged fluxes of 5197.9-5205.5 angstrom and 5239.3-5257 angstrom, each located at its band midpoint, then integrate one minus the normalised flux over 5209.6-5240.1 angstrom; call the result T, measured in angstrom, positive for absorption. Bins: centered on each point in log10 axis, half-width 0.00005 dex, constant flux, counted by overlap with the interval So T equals -0.81 angstrom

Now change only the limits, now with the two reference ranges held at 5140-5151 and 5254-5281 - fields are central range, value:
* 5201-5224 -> 1.0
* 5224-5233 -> 0.0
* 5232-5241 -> 1.0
